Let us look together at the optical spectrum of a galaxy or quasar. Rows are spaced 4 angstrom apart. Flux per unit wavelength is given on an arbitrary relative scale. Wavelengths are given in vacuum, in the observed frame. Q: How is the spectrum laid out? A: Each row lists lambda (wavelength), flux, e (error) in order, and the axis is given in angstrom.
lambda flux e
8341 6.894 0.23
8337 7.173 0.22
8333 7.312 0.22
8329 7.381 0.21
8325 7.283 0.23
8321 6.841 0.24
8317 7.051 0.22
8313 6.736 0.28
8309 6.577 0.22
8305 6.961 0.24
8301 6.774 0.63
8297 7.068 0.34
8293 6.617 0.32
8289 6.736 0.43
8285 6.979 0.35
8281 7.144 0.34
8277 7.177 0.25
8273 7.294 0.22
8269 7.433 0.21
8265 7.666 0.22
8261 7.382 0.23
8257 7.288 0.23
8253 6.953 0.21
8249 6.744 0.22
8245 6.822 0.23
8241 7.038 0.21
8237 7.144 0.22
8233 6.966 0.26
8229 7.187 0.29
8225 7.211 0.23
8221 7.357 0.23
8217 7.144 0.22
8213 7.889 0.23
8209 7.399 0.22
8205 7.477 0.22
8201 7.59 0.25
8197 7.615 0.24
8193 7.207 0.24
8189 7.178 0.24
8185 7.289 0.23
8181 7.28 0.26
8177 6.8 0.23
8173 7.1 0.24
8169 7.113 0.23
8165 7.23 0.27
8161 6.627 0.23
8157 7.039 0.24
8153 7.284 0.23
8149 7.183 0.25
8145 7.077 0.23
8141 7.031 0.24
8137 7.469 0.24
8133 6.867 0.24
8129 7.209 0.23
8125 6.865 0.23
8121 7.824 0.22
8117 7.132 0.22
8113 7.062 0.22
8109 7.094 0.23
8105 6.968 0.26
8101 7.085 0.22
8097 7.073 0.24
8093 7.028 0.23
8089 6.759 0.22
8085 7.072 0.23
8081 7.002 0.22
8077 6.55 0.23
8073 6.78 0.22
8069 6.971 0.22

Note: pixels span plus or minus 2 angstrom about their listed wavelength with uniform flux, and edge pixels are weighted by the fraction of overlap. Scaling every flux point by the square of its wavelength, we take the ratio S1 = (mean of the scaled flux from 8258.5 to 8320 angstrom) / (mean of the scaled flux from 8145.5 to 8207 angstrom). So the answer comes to 1.0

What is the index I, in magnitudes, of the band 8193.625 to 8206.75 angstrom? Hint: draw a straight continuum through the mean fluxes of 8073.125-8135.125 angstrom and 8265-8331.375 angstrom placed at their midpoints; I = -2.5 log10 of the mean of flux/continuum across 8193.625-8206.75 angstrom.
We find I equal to -0.07 mag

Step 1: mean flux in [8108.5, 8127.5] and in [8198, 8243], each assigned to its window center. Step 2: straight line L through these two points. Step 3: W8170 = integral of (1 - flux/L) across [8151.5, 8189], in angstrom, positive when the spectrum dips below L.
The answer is 0.90 angstrom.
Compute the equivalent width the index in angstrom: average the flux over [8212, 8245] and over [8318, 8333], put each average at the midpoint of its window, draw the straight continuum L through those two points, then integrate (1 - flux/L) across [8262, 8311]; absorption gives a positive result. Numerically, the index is 1.0 angstrom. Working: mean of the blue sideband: 7.2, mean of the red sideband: 7.18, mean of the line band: 7.04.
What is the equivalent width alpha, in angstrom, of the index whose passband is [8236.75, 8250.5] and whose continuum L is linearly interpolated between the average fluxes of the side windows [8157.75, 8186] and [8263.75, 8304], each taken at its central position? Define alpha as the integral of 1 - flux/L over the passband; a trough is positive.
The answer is 0.3 angstrom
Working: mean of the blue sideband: 7.05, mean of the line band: 6.92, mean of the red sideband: 7.07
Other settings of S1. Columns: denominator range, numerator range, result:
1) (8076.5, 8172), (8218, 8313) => 1.03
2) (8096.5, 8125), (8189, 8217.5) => 1.07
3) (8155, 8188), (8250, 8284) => 1.05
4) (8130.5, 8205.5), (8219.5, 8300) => 1.01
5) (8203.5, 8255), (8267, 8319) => 0.99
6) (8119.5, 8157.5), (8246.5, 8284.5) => 1.04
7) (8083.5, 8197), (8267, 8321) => 1.02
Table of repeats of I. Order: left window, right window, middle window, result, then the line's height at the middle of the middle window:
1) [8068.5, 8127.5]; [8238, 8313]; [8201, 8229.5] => -0.06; 7.03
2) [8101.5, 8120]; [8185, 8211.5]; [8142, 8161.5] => 0.03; 7.25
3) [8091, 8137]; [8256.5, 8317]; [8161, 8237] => -0.03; 7.09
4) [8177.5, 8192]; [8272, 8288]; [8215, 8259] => 0.01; 7.15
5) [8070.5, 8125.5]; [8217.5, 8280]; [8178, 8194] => -0.02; 7.11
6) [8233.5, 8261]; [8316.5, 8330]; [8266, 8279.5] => -0.04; 7.06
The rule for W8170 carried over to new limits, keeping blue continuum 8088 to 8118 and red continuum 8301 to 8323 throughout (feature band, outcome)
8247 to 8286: -1.9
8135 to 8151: -0.5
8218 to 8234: -0.6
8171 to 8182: -0.1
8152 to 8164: 0.0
